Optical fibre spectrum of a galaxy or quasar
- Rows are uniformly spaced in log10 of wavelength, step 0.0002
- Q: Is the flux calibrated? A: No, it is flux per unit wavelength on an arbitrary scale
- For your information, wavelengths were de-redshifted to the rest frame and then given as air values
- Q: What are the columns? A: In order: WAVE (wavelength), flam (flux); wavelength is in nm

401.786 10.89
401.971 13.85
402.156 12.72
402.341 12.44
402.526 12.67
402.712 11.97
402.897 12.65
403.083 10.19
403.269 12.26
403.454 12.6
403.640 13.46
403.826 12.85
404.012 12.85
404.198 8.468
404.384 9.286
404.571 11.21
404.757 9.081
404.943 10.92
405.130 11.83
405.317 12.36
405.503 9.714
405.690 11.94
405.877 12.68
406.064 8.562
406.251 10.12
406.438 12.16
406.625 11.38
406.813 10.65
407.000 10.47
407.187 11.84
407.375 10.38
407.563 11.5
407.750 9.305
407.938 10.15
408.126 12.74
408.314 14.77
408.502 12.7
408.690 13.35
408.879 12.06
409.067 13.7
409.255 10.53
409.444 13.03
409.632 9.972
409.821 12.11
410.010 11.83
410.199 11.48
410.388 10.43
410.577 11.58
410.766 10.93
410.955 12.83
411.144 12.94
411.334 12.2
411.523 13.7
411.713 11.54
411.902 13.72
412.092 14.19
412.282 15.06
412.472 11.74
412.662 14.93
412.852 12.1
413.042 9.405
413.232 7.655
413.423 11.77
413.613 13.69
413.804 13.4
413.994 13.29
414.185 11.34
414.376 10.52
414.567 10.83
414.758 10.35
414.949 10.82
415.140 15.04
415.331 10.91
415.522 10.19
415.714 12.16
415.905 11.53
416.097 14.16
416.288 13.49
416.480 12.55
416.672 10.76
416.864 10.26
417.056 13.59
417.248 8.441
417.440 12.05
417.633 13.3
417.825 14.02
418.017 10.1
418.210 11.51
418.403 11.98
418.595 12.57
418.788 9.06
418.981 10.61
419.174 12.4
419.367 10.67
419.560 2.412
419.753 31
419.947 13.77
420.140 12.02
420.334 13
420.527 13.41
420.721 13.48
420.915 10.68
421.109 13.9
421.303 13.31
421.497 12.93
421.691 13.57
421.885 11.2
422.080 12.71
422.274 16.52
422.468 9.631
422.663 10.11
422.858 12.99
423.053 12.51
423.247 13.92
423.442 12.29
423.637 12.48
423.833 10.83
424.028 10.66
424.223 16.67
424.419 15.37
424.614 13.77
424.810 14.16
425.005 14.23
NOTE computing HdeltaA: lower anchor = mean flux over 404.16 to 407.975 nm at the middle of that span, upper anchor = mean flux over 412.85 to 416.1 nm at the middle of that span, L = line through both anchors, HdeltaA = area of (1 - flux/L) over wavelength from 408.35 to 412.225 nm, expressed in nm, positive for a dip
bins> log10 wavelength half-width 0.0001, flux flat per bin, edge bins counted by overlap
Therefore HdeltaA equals -0.41 nm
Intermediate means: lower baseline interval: 10.7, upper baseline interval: 11.5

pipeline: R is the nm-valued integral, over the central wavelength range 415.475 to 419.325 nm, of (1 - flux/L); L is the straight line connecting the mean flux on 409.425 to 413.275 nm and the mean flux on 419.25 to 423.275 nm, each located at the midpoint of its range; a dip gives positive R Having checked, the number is 0.28 nm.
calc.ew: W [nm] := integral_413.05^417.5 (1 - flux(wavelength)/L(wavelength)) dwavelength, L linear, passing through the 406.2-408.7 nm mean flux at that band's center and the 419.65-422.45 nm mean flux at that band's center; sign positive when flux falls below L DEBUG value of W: 0.49 nm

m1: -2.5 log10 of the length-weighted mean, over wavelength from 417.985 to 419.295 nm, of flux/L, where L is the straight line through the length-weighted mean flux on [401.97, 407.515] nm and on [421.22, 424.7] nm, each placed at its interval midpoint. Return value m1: 0.12 mag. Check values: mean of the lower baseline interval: 11.4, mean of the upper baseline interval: 12.9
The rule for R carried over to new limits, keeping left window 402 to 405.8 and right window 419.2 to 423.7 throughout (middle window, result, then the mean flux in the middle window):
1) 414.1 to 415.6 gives 0.145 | 11.3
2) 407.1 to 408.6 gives 0.031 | 11.7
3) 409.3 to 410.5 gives 0.064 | 11.4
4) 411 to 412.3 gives -0.106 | 13.2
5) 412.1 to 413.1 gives -0.050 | 12.9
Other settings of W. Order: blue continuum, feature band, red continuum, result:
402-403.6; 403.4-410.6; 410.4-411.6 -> 0.49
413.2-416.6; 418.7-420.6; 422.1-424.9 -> -0.05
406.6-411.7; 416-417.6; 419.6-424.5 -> 0.10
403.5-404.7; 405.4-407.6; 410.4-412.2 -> 0.15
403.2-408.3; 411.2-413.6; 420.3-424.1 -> -0.14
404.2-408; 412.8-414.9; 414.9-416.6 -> 0.13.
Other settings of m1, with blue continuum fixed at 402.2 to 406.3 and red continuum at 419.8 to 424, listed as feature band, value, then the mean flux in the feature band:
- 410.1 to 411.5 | 0.00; 11.9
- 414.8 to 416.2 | 0.02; 12.1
